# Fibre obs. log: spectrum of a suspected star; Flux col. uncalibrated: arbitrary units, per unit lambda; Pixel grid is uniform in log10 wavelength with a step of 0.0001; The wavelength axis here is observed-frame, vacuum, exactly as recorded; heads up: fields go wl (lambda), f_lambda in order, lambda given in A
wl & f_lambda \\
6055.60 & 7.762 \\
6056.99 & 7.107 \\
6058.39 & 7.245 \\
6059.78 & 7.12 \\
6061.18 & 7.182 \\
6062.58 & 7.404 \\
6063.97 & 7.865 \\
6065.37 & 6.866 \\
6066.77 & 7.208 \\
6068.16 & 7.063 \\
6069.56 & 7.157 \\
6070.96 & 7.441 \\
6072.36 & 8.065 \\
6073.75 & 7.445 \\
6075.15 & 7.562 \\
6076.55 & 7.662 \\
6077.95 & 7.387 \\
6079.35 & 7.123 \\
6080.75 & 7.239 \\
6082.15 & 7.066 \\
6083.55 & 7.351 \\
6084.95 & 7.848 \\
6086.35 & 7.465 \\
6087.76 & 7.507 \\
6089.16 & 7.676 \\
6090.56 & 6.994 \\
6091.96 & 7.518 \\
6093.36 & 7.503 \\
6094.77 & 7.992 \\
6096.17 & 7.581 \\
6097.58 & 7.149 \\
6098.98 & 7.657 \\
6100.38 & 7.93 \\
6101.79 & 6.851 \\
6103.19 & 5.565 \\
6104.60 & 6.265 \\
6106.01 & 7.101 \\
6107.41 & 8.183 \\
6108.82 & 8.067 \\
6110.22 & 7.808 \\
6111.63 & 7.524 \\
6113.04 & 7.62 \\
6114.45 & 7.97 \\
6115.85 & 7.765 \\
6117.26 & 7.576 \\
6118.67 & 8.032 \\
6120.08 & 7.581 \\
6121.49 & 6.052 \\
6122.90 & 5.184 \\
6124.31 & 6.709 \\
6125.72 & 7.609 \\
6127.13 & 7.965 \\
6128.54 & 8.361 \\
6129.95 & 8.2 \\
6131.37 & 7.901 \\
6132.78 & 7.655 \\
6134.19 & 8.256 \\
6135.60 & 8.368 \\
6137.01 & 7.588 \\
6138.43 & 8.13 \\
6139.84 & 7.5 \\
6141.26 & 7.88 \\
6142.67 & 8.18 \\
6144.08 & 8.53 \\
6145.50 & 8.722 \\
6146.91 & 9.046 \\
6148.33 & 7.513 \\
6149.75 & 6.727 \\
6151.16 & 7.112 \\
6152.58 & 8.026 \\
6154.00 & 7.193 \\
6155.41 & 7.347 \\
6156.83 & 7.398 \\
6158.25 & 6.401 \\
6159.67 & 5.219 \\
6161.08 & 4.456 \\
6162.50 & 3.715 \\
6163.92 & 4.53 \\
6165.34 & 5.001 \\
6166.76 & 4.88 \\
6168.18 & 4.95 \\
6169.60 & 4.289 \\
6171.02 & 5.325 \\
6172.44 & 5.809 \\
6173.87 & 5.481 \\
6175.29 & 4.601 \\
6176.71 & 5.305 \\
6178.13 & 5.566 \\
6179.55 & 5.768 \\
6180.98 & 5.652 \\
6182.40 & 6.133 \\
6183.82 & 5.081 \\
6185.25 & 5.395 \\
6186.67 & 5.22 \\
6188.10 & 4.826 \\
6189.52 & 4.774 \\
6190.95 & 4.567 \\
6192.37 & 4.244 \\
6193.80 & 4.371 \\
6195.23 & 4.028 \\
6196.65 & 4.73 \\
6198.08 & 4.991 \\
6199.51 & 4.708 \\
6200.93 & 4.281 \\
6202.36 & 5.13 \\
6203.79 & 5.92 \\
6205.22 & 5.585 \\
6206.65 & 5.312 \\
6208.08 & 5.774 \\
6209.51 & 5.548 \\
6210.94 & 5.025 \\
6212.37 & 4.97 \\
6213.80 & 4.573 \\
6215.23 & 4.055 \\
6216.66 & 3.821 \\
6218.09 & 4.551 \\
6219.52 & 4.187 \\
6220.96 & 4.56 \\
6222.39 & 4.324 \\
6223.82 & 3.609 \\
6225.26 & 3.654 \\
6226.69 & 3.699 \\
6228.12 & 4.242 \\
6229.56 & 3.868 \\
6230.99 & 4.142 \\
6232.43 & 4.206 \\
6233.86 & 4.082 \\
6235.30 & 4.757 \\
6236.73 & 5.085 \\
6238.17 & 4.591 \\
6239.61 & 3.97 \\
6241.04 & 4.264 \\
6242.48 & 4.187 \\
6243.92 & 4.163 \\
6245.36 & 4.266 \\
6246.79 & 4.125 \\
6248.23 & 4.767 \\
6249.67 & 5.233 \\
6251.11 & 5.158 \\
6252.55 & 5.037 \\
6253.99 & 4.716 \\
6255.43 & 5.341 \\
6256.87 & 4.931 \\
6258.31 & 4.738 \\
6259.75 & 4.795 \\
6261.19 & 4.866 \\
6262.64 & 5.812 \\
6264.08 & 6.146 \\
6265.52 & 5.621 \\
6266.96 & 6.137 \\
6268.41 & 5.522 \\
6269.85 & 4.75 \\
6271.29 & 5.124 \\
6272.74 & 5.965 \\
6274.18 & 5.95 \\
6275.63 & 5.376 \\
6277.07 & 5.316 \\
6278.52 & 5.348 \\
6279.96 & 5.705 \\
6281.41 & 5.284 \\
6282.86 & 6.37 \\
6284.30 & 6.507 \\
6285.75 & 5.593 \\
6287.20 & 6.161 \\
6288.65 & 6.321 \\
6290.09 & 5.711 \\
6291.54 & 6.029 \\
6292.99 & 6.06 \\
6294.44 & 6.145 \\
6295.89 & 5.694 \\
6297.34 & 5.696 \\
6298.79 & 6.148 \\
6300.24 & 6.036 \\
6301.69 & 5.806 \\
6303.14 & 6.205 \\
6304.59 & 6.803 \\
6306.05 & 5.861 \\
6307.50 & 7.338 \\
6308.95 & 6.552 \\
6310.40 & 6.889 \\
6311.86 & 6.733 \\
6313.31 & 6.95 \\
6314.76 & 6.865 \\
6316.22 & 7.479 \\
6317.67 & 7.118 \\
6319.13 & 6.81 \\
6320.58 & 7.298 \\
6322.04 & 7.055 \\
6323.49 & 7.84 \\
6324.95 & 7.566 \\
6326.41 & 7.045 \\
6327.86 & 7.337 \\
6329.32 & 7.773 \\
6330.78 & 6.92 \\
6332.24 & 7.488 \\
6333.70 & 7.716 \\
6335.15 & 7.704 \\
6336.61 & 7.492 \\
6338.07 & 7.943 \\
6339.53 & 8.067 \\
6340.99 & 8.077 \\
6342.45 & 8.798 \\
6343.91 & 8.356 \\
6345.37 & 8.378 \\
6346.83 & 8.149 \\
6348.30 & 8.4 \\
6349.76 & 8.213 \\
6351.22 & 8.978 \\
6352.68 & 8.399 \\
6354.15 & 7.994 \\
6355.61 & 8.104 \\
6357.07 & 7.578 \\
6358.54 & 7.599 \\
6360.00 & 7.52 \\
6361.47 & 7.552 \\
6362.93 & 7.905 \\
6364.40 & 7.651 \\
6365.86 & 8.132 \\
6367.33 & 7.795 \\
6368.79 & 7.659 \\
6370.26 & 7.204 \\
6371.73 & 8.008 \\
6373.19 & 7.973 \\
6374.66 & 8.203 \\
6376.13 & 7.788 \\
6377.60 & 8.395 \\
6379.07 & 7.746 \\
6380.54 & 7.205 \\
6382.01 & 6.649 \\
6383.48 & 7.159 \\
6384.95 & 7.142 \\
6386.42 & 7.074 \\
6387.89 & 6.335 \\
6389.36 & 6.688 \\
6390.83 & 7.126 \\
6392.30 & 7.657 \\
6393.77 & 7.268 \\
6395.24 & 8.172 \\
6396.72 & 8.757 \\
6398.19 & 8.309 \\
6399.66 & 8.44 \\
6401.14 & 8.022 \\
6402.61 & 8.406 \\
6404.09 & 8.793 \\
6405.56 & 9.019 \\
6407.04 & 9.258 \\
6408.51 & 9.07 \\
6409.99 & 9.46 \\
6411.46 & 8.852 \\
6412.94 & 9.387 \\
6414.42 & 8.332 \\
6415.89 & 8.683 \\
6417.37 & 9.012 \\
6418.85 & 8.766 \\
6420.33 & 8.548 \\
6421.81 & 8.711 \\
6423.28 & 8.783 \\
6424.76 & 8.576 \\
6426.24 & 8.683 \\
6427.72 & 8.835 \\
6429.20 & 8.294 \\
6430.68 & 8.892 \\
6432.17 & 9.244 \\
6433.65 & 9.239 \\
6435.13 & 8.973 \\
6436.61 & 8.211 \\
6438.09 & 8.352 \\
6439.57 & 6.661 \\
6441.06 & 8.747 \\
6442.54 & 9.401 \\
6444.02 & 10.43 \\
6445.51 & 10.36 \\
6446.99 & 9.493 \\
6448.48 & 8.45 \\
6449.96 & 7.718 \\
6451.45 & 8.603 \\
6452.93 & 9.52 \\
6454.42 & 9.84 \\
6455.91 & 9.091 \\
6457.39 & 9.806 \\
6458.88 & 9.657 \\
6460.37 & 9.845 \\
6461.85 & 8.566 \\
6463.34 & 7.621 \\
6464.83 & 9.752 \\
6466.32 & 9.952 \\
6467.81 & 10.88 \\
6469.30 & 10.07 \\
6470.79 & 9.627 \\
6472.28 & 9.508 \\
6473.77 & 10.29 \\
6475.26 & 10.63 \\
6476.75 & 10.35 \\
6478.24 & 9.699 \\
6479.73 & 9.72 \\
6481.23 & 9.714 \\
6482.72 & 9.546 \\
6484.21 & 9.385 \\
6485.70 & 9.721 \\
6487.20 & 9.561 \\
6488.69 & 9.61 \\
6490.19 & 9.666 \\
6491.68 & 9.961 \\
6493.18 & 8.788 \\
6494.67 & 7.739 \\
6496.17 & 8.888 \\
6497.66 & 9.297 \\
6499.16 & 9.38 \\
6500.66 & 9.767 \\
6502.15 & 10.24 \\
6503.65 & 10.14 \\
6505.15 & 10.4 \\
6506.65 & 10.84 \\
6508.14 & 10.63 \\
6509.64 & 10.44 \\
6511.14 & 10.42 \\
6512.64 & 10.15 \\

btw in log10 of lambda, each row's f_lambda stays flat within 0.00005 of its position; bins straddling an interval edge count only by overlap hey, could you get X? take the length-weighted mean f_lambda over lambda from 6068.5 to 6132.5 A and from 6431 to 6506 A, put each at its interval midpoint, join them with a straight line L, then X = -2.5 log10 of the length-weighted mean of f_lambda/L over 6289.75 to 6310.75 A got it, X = 0.34 mag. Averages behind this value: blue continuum 7.43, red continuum 9.4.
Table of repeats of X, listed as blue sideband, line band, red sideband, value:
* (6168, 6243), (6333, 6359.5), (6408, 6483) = -0.11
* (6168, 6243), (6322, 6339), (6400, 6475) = -0.07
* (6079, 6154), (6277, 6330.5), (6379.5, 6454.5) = 0.24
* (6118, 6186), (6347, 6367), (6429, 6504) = 0.05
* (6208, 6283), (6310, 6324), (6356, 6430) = -0.11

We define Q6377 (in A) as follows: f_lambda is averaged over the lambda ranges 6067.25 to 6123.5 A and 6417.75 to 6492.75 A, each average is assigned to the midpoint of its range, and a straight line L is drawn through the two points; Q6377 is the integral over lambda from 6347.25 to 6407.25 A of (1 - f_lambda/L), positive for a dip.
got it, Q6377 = 6.8 A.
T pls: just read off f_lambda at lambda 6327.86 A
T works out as 7.337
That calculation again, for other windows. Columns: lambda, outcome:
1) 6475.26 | 10.63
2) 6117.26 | 7.576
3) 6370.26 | 7.204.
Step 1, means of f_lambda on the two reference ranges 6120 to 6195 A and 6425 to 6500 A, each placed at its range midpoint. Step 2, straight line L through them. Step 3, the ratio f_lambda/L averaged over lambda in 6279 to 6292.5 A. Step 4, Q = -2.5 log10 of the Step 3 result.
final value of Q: 0.262 mag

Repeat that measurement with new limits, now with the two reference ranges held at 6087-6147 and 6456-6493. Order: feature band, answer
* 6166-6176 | 0.488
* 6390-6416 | 0.095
